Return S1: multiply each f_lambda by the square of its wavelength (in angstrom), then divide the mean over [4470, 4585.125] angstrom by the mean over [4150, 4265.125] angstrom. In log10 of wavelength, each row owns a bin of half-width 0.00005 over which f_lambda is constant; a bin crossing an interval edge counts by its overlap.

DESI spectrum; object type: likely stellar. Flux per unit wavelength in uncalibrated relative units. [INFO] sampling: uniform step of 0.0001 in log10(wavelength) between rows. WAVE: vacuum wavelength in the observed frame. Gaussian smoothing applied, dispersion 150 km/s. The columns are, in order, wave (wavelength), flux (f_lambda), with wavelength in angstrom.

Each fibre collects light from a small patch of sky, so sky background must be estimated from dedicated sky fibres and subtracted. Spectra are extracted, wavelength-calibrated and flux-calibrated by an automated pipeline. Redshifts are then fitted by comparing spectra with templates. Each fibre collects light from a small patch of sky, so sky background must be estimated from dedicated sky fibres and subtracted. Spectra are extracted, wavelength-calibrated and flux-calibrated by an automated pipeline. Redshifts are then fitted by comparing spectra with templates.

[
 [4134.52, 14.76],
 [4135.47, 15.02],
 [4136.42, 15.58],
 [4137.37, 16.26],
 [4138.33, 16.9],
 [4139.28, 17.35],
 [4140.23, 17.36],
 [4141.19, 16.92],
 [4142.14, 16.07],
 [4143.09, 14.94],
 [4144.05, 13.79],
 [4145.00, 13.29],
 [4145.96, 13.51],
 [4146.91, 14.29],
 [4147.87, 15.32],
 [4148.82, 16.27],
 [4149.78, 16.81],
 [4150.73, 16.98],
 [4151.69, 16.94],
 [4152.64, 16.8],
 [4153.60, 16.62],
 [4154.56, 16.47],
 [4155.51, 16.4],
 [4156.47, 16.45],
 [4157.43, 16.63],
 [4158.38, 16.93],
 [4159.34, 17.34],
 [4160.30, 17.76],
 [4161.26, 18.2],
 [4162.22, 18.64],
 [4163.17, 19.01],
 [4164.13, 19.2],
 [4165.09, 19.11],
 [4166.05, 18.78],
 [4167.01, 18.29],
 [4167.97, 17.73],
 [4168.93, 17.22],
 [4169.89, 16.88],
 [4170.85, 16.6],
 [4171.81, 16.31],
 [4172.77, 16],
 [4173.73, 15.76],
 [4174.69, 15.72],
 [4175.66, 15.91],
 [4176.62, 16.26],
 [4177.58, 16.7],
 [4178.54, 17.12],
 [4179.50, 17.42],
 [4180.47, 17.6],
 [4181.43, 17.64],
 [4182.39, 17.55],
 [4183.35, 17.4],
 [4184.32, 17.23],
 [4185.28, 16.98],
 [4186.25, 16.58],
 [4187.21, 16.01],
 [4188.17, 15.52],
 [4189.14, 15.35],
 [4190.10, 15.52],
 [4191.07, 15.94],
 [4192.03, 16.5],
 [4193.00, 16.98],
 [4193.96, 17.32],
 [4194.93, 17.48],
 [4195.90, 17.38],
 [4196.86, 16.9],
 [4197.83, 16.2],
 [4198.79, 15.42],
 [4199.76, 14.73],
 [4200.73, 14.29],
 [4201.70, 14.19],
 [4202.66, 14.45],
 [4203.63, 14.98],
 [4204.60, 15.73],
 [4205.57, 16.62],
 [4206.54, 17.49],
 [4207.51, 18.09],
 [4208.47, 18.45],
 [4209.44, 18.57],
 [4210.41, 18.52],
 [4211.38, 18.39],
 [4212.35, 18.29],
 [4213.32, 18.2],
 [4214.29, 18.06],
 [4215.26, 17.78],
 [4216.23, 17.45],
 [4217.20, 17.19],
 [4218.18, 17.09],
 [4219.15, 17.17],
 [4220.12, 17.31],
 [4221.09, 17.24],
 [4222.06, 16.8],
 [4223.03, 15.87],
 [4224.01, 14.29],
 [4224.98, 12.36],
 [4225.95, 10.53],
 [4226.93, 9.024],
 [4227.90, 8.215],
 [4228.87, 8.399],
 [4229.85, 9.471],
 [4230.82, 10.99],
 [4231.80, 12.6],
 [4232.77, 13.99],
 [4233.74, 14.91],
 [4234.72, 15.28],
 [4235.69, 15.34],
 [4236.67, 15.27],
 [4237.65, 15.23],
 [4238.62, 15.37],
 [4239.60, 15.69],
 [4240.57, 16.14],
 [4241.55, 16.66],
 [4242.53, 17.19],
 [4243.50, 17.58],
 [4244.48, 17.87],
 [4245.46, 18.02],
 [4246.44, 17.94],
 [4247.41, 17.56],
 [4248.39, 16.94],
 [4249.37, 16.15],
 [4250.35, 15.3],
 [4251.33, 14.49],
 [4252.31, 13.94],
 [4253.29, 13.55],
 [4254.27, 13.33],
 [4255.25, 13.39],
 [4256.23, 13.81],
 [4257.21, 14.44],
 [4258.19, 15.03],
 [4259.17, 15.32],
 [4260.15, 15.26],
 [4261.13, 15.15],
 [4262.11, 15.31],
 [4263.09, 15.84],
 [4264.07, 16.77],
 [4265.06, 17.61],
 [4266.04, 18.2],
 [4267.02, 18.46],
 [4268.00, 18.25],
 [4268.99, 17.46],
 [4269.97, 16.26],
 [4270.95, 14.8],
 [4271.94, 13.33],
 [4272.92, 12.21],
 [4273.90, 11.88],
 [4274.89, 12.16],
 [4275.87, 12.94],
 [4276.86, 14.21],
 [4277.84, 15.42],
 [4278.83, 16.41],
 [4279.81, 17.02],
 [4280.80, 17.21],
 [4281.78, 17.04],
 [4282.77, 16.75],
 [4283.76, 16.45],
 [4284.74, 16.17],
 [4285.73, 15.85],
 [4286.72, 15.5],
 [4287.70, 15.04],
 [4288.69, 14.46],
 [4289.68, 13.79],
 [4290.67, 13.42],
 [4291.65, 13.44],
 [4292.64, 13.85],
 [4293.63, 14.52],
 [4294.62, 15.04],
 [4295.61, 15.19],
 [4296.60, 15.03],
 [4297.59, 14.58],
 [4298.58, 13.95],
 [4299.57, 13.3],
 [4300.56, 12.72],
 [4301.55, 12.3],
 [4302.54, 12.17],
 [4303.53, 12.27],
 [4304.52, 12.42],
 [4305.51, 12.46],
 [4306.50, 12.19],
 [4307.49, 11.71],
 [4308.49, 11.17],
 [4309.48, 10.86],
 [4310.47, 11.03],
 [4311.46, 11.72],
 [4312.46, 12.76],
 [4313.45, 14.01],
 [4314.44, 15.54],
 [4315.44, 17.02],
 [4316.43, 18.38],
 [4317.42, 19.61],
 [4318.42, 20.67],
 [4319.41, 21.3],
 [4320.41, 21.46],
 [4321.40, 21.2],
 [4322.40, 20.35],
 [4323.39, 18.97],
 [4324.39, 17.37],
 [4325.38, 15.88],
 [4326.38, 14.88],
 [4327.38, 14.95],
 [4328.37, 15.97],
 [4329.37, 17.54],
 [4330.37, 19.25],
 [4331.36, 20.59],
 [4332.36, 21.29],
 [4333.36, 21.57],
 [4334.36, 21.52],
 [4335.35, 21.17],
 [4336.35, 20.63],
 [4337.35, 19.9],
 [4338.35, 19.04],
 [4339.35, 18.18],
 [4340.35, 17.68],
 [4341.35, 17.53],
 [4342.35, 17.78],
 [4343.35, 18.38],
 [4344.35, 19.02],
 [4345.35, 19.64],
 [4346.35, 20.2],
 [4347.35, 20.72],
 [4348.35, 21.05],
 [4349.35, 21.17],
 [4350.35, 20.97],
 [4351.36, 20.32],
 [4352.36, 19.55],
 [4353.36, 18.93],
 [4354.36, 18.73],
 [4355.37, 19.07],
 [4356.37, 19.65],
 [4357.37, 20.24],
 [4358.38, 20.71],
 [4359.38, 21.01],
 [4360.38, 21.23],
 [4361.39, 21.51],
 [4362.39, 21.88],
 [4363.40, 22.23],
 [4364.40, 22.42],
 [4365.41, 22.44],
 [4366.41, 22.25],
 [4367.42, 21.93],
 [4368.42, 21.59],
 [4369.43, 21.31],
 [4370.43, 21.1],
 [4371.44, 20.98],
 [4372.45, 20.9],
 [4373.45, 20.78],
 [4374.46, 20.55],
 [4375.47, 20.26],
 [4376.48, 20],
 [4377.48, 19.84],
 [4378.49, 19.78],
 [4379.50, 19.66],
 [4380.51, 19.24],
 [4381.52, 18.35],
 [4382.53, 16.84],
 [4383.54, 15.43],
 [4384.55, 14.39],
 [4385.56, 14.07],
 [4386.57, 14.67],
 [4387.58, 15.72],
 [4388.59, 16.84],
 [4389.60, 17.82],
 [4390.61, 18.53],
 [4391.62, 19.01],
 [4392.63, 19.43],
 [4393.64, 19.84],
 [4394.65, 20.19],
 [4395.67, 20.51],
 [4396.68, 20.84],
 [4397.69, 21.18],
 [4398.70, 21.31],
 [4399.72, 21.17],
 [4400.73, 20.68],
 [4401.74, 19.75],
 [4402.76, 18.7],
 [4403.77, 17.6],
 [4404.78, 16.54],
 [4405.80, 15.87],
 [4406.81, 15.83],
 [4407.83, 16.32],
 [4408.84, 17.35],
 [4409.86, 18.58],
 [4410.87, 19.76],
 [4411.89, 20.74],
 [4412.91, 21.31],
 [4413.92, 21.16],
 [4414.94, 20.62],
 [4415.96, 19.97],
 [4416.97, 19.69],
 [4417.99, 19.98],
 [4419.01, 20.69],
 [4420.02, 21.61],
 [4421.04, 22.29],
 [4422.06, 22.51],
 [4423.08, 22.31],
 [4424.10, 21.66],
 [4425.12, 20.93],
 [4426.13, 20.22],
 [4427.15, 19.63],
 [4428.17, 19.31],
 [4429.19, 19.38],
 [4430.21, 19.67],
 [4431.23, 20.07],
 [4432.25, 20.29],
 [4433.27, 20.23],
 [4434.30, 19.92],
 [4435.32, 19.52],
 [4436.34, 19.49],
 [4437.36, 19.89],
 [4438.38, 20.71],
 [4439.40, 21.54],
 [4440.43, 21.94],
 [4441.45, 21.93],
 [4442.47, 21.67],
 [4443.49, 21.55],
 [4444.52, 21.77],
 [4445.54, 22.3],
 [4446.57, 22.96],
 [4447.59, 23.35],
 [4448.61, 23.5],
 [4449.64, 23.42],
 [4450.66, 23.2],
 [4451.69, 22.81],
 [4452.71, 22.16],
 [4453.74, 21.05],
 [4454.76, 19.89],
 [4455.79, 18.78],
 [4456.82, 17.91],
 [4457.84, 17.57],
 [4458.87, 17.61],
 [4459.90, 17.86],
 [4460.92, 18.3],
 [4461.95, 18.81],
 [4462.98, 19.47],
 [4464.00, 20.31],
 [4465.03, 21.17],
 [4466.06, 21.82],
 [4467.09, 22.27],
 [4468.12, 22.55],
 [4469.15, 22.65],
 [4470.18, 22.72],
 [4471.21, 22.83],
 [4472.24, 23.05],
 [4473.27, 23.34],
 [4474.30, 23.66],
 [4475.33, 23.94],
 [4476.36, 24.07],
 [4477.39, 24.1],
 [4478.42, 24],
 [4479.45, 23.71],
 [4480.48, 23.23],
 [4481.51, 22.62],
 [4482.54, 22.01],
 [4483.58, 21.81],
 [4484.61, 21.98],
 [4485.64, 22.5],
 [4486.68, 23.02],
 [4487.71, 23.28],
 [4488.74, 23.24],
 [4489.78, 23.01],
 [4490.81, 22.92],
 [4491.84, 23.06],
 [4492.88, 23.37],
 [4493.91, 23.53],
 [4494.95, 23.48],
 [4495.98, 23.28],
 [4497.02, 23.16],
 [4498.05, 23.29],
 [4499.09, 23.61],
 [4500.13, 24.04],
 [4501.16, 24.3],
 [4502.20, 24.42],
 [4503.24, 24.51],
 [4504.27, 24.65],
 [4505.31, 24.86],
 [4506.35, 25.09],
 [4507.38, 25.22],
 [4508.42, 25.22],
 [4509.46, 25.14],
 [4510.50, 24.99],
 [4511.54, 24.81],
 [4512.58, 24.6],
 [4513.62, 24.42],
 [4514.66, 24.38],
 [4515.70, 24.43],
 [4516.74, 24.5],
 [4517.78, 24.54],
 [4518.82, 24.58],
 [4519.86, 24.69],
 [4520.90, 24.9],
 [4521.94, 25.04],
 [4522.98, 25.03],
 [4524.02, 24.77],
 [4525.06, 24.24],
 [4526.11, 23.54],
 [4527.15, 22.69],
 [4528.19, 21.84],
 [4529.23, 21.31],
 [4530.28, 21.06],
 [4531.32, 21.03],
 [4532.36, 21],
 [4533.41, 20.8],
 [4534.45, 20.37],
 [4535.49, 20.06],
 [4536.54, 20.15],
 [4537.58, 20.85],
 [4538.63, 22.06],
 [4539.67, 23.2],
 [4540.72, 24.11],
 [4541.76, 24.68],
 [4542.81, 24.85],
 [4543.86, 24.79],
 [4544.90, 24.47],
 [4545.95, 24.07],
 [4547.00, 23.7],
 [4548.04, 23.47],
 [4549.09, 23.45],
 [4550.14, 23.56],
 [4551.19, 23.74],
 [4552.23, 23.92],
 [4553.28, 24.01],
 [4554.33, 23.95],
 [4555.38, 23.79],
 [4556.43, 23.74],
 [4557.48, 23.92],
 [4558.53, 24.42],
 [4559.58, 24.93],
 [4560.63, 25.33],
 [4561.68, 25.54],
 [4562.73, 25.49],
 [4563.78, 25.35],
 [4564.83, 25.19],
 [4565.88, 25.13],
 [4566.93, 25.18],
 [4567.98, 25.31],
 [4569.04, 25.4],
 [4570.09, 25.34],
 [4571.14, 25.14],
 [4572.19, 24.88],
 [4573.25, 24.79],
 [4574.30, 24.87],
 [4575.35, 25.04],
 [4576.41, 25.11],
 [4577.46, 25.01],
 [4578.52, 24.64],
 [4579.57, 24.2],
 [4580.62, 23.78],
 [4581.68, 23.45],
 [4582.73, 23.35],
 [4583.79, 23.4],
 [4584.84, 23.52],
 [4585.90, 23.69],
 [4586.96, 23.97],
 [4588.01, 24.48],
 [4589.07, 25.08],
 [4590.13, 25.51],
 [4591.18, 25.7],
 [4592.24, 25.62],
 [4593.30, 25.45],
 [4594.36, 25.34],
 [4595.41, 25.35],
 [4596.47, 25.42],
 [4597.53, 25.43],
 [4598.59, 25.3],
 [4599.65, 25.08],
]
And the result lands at 1.7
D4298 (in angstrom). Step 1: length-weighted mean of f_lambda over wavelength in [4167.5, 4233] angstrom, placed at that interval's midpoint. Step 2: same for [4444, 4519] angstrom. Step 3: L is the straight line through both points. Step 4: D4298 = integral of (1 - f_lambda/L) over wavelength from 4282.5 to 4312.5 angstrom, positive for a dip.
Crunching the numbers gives 7.7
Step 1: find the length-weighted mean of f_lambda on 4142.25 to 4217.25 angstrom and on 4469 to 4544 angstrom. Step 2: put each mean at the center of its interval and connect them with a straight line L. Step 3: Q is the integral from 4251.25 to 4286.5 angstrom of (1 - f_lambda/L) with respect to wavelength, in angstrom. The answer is 6.1 angstrom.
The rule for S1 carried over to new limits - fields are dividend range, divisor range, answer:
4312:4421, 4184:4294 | 1.32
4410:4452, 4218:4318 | 1.55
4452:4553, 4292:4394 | 1.37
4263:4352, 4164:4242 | 1.08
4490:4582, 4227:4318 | 1.84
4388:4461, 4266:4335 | 1.36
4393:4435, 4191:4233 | 1.41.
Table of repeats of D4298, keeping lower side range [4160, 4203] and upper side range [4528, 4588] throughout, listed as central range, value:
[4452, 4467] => 1.6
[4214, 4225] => 0.5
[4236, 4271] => 4.1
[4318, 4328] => 0.4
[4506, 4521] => -1.2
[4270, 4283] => 2.7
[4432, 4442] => 0.5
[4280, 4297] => 3.2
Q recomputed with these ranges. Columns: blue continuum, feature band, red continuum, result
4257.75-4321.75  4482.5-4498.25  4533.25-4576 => -0.8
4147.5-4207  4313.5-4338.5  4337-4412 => -0.3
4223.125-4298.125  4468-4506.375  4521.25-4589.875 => -2.9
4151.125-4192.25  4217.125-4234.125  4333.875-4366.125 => 4.3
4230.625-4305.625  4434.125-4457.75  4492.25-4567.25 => -0.3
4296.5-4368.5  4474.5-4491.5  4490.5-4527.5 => 0.2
